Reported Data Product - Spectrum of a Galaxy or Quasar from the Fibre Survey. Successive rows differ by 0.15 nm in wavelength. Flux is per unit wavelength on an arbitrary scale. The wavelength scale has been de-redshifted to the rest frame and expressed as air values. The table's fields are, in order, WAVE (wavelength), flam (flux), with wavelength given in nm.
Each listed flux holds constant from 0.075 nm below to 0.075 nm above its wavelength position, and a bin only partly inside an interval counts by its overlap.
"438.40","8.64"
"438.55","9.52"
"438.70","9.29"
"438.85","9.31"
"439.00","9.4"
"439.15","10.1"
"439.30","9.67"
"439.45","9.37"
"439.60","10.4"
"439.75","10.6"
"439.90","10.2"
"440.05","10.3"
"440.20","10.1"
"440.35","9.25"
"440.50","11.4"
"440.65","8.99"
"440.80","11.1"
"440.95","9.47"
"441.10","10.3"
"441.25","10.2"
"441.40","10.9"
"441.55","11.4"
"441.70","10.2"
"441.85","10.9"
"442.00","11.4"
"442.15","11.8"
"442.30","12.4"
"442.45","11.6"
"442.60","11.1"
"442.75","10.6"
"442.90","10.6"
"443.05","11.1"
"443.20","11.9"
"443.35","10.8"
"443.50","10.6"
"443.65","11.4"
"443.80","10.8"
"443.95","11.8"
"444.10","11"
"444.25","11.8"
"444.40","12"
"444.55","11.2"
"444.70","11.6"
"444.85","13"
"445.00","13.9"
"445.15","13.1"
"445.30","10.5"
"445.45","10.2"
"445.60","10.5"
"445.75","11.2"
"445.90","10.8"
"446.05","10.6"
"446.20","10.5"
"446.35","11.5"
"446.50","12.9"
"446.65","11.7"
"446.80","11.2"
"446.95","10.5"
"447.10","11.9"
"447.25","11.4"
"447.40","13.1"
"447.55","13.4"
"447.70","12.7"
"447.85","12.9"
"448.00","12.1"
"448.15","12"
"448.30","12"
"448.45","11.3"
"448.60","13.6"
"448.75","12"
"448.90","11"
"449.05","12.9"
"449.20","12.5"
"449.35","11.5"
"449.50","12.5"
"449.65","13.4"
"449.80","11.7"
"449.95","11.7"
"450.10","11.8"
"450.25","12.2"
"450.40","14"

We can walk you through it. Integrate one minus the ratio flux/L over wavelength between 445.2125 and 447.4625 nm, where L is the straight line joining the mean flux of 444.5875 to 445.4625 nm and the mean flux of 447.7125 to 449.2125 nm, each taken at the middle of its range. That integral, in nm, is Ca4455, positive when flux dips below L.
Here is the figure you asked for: 0.18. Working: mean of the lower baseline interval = 12.1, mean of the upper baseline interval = 12.2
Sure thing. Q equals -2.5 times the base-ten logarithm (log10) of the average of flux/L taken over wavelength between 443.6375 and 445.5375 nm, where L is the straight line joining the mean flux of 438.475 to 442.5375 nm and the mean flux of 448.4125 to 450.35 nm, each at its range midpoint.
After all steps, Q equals -0.05 mag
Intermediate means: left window 10.4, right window 12.2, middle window 11.7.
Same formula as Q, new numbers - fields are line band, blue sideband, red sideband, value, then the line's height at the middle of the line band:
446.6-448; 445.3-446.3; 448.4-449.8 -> -0.06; 11.4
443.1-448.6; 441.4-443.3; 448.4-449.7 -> 0.01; 11.8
